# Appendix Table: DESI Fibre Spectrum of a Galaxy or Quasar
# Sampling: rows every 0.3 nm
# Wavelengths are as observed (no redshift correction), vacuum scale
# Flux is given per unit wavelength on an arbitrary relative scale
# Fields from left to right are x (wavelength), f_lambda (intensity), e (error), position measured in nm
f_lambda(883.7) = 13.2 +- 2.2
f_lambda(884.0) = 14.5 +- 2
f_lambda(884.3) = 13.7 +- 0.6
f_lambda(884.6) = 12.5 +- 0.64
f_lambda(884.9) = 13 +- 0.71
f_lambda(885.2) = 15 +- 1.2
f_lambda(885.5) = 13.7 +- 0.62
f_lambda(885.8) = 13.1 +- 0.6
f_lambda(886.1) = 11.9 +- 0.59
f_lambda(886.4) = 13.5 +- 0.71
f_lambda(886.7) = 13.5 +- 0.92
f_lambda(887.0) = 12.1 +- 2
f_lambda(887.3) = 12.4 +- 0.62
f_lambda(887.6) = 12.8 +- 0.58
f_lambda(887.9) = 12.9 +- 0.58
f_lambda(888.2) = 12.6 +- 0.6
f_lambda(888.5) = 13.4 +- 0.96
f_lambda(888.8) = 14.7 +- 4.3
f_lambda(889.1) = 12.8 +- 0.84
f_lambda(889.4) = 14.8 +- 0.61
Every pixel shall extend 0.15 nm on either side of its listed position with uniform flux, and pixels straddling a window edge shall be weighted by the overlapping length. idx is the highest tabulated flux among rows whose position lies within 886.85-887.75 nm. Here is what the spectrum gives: 12.8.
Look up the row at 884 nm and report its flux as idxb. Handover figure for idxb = 14.5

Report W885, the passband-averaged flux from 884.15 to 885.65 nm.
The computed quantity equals 13.6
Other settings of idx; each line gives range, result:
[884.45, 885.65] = 15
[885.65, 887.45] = 13.5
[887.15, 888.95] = 14.7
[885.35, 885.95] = 13.7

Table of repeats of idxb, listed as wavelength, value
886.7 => 13.5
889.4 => 14.8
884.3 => 13.7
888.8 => 14.7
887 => 12.1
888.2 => 12.6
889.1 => 12.8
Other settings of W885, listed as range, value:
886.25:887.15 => 13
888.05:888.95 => 13.6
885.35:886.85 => 13.1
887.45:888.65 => 12.9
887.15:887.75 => 12.6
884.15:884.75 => 13.1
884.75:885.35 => 14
